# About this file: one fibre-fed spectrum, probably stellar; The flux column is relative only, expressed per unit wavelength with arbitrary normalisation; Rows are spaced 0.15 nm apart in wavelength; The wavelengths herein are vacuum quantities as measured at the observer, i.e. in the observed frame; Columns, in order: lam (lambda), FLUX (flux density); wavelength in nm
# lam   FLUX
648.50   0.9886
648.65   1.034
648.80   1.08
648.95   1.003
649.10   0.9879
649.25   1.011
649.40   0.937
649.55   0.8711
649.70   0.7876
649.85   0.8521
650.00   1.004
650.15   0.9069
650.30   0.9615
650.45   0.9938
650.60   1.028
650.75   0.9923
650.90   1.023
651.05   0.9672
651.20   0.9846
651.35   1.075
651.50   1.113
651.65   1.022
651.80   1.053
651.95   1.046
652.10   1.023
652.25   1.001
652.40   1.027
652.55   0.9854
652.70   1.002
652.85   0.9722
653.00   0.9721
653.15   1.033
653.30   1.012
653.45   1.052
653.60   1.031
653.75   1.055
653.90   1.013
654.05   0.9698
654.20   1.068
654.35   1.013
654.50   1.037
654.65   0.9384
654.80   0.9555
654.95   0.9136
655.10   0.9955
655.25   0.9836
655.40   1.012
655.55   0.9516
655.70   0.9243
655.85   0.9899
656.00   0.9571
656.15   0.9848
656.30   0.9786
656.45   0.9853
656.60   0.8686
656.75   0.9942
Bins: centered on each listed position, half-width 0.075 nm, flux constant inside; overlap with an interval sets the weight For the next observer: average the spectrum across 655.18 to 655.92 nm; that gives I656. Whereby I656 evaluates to 0.972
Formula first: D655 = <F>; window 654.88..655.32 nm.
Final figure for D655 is 0.965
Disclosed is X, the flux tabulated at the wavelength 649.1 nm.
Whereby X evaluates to 0.9879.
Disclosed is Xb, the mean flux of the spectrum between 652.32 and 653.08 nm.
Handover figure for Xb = 0.992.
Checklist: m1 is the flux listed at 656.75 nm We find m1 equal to 0.9942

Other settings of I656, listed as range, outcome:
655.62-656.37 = 0.967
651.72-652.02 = 1.05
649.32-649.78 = 0.867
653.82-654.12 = 0.993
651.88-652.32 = 1.02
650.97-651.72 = 1.03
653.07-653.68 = 1.03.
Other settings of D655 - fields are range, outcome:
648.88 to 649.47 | 0.985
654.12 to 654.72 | 1.01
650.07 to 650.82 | 0.977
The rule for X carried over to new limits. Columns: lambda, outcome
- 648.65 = 1.034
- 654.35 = 1.013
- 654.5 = 1.037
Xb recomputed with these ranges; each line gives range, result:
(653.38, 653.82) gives 1.05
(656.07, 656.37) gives 0.981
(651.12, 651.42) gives 1.03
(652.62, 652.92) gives 0.987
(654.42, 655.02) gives 0.962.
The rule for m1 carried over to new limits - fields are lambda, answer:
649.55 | 0.8711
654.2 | 1.068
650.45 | 0.9938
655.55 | 0.9516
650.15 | 0.9069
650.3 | 0.9615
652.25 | 1.001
